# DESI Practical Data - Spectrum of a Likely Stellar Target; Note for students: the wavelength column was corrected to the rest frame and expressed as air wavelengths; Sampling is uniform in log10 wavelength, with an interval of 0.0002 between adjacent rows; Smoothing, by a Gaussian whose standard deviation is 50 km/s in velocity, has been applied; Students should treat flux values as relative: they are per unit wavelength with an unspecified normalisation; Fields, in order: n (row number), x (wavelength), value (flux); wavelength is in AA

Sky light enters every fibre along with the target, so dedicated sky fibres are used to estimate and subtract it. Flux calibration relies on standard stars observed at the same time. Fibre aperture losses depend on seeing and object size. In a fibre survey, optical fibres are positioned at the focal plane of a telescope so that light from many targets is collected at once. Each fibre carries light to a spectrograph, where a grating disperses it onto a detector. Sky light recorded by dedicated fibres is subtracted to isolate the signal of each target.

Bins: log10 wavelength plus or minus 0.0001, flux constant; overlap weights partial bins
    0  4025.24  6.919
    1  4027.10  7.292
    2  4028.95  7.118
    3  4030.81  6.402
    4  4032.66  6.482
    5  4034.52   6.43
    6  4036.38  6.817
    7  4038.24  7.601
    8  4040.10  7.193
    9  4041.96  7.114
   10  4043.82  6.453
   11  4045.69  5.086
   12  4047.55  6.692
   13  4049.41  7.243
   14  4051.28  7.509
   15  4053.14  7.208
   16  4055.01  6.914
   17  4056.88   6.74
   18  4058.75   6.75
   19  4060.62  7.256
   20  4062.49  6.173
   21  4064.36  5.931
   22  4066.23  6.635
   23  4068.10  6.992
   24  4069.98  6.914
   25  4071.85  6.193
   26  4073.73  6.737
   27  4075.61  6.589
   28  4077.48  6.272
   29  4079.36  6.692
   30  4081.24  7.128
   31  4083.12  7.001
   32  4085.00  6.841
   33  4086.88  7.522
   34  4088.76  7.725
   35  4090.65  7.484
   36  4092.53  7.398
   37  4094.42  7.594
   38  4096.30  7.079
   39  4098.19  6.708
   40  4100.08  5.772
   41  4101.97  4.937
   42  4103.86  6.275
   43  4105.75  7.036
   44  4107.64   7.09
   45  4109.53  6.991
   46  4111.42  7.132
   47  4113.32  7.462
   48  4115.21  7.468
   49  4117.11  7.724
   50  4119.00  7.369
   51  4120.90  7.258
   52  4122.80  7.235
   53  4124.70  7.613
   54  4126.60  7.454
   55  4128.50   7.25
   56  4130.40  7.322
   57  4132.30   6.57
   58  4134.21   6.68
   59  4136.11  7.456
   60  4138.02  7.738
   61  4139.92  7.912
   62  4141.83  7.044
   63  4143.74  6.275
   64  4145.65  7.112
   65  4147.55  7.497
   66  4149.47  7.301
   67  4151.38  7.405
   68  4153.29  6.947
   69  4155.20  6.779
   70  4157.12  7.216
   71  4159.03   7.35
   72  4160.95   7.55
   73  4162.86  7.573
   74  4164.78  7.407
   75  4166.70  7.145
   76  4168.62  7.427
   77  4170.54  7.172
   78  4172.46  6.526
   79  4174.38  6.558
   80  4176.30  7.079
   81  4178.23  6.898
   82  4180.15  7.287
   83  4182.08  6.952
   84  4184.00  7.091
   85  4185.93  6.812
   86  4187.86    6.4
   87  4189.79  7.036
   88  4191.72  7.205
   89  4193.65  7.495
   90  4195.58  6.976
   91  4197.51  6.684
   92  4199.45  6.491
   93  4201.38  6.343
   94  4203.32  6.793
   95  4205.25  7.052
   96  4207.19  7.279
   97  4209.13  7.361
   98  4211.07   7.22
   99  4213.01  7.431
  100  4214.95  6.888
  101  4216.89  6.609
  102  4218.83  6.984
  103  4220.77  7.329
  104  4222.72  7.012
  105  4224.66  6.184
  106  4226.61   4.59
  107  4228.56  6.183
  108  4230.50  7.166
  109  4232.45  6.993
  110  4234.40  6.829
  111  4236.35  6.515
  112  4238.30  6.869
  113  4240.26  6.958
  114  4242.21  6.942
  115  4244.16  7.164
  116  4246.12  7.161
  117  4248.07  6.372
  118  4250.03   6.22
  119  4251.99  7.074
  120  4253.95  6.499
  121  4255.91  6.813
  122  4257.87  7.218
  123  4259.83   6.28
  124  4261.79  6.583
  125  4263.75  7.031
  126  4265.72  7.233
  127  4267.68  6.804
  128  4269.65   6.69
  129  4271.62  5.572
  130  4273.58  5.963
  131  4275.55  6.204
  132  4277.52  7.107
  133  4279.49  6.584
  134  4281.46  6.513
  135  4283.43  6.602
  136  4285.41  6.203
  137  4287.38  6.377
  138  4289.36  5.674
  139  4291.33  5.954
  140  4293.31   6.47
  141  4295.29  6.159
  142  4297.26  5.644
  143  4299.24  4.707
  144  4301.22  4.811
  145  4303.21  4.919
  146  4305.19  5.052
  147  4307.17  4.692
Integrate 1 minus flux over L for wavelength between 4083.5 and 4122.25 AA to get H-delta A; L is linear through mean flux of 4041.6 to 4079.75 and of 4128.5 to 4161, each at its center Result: -0.7 AA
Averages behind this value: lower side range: 6.66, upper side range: 7.18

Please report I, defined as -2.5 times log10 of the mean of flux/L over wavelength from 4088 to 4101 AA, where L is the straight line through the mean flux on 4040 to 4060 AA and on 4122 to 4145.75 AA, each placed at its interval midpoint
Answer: -0.01 mag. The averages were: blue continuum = 6.8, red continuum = 7.21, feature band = 7.1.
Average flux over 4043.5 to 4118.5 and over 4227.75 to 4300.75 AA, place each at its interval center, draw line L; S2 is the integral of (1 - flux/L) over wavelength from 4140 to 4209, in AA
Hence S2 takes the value -3.9 AA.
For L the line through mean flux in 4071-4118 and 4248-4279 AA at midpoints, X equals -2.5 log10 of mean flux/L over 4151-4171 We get -0.07 mag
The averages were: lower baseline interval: 6.91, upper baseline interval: 6.61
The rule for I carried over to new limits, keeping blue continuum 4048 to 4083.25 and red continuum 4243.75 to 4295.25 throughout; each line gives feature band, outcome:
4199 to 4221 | -0.06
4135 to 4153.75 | -0.09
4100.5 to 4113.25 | 0.02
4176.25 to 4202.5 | -0.04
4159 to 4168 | -0.12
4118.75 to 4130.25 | -0.10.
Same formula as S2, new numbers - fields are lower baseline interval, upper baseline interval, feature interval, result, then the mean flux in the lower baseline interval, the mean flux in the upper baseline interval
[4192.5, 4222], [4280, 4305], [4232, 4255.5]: -1.1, 7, 5.82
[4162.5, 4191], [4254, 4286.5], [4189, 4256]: -0.2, 7.01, 6.58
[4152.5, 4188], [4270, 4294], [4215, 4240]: 0.2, 7.08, 6.28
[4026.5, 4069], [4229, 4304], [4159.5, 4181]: -1.8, 6.78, 6.44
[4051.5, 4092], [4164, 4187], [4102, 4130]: -1.0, 6.86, 7.02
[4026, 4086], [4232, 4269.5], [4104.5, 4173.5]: -4.5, 6.76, 6.81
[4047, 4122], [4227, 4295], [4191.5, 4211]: -0.8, 6.91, 6.59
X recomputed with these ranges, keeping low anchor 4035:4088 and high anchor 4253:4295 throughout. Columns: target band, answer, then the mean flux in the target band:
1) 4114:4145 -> -0.09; 7.27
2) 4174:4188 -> -0.05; 6.93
